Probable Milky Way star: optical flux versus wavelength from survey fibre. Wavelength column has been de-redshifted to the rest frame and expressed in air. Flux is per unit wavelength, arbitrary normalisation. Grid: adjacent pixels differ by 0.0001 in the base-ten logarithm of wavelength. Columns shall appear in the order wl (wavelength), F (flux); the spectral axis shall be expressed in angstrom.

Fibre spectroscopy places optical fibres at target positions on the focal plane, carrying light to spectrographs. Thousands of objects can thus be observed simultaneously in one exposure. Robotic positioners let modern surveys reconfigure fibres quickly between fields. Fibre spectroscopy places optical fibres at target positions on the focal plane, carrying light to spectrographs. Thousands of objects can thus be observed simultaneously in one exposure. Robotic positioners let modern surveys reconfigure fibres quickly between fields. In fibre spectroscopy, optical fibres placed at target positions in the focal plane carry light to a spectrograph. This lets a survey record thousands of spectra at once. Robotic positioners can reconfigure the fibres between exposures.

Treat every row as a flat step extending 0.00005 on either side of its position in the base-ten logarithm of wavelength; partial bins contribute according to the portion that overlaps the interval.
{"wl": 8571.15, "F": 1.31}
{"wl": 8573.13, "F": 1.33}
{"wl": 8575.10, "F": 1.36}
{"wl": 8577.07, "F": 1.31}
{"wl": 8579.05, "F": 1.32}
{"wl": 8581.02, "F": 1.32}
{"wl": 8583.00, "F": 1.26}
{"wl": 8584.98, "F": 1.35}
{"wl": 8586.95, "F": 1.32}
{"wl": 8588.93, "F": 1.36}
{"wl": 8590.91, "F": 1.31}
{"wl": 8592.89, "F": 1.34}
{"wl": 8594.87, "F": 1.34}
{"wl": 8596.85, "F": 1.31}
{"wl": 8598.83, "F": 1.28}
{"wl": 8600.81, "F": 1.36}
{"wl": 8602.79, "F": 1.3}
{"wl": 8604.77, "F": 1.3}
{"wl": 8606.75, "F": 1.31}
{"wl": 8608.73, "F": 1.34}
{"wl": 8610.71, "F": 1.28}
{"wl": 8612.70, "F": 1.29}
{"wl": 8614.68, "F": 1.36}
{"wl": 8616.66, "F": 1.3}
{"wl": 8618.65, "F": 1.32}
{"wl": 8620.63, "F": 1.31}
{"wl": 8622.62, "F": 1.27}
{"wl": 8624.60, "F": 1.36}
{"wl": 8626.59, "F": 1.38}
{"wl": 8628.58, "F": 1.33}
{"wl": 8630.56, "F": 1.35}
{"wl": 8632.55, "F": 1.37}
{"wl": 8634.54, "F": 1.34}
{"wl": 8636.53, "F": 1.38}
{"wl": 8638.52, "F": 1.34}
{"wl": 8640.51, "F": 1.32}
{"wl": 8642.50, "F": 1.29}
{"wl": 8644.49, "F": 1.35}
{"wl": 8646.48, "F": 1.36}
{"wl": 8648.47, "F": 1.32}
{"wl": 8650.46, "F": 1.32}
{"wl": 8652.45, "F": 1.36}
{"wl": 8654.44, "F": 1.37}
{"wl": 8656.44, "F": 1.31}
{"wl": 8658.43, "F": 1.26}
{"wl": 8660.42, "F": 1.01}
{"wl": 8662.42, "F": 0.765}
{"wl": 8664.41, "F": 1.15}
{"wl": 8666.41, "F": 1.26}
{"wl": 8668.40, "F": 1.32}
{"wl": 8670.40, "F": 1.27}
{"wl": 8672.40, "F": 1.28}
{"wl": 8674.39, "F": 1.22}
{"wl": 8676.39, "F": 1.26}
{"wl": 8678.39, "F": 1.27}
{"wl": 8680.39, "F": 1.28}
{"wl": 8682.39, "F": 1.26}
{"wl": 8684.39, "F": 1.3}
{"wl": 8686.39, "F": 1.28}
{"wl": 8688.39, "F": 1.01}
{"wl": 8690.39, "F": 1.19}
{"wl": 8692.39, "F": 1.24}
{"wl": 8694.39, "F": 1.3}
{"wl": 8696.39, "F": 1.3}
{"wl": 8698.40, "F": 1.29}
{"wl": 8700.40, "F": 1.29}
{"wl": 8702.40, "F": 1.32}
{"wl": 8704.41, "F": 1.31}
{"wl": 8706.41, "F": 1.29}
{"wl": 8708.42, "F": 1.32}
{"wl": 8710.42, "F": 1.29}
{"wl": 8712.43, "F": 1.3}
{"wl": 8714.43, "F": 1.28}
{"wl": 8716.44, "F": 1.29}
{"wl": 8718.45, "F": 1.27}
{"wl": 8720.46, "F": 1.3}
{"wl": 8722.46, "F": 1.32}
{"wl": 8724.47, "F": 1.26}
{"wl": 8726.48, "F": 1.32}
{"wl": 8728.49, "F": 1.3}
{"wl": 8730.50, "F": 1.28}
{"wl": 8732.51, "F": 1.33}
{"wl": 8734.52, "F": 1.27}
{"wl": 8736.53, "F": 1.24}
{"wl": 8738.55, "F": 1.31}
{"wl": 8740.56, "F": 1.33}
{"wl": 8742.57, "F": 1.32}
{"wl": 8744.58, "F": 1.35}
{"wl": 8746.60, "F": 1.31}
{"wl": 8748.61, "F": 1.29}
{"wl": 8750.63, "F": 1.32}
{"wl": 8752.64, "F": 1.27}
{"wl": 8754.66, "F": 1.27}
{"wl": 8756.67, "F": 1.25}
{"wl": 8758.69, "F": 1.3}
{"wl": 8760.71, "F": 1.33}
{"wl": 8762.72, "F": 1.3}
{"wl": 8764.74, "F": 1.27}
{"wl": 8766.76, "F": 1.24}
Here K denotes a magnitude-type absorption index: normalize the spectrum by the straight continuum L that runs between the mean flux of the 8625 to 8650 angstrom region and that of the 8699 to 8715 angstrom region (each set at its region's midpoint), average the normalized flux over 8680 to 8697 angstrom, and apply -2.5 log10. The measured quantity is 0.06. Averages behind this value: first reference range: 1.34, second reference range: 1.3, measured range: 1.24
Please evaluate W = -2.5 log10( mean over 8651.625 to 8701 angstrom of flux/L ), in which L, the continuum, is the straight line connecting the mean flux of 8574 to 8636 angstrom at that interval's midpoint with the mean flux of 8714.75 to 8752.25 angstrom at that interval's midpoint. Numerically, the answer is 0.067 mag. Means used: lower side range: 1.32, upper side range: 1.3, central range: 1.23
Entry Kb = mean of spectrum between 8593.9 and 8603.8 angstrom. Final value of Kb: 1.32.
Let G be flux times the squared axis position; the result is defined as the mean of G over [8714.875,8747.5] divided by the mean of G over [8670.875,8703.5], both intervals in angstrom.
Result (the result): 1.0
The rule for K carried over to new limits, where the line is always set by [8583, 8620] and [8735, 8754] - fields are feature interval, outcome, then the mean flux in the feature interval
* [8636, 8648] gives -0.02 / 1.34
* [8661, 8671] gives 0.15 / 1.14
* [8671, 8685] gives 0.04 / 1.27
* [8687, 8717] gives 0.03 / 1.27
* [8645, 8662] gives 0.03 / 1.27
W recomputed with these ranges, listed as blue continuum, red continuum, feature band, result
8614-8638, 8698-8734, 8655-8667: 0.17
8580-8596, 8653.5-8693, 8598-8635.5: -0.03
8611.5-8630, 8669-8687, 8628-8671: 0.02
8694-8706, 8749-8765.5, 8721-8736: 0.00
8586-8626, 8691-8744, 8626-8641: -0.03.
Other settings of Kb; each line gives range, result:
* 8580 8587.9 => 1.31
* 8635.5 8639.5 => 1.36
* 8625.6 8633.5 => 1.36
